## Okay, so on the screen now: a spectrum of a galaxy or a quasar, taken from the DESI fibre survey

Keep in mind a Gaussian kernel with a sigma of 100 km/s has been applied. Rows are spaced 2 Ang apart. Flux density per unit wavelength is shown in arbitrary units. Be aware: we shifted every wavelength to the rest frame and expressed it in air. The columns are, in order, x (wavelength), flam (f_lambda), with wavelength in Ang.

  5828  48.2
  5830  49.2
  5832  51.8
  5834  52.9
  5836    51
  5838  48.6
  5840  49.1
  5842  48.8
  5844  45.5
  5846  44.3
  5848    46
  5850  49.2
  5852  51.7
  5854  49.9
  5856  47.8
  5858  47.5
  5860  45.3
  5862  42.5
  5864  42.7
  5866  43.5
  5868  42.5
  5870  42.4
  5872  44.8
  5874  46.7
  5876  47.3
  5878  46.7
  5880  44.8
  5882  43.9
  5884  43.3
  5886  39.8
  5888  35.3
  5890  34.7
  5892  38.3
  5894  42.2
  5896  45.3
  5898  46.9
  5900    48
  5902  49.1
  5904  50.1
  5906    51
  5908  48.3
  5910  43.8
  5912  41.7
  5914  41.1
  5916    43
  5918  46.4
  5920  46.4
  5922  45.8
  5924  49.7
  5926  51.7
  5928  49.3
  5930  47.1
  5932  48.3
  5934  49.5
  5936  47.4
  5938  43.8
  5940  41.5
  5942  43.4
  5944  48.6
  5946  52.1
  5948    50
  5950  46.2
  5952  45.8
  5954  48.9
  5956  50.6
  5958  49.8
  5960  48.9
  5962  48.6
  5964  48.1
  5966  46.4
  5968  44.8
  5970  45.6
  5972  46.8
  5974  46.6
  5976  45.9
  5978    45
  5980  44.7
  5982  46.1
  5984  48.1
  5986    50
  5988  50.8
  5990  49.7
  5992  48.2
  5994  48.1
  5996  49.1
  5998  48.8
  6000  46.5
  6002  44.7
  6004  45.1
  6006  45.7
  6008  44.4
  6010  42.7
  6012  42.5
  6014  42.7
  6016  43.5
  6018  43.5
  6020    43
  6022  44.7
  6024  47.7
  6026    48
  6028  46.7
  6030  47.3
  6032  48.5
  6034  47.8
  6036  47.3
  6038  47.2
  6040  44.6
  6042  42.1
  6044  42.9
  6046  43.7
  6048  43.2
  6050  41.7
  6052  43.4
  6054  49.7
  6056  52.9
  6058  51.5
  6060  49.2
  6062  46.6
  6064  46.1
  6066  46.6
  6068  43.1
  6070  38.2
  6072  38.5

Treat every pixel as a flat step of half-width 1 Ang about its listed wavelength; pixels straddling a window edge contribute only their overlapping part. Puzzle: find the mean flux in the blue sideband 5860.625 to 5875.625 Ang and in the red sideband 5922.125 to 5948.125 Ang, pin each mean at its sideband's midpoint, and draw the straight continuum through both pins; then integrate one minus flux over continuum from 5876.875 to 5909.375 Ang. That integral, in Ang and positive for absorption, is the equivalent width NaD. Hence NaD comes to 0.7 Ang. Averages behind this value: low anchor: 43.8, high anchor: 47.7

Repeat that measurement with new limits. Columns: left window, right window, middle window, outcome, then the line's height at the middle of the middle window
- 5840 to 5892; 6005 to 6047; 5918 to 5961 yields -2.85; 44.8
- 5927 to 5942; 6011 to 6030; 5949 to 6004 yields -2.16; 45.7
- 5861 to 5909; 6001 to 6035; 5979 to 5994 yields -1.09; 45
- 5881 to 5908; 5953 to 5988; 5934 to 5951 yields -0.25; 46.1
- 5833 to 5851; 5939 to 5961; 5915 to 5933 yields 0.16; 47.9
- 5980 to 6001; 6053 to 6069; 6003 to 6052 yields 3.51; 48.3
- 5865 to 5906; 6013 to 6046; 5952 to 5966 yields -1.26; 44.7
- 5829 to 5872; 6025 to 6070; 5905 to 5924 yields 0.55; 46.9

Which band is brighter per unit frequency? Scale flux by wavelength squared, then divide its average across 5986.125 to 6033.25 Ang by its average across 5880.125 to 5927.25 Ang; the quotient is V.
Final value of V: 1.07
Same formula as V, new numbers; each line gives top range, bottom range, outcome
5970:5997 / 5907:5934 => 1.05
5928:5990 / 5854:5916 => 1.10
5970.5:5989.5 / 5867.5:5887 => 1.10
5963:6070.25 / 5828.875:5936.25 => 1.05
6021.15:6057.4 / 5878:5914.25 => 1.10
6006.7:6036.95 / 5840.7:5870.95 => 1.04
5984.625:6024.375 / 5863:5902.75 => 1.11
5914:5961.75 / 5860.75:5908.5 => 1.09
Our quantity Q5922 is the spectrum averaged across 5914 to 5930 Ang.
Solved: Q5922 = 47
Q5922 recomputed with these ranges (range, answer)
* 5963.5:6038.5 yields 46.4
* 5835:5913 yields 45.4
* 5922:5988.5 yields 47.5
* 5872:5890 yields 43.1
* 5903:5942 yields 46.5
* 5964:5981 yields 45.9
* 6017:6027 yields 45.4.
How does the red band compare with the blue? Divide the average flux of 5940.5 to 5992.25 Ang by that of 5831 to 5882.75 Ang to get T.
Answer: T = 1.02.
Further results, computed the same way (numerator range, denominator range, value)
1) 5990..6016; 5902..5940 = 0.98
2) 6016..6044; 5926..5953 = 0.97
